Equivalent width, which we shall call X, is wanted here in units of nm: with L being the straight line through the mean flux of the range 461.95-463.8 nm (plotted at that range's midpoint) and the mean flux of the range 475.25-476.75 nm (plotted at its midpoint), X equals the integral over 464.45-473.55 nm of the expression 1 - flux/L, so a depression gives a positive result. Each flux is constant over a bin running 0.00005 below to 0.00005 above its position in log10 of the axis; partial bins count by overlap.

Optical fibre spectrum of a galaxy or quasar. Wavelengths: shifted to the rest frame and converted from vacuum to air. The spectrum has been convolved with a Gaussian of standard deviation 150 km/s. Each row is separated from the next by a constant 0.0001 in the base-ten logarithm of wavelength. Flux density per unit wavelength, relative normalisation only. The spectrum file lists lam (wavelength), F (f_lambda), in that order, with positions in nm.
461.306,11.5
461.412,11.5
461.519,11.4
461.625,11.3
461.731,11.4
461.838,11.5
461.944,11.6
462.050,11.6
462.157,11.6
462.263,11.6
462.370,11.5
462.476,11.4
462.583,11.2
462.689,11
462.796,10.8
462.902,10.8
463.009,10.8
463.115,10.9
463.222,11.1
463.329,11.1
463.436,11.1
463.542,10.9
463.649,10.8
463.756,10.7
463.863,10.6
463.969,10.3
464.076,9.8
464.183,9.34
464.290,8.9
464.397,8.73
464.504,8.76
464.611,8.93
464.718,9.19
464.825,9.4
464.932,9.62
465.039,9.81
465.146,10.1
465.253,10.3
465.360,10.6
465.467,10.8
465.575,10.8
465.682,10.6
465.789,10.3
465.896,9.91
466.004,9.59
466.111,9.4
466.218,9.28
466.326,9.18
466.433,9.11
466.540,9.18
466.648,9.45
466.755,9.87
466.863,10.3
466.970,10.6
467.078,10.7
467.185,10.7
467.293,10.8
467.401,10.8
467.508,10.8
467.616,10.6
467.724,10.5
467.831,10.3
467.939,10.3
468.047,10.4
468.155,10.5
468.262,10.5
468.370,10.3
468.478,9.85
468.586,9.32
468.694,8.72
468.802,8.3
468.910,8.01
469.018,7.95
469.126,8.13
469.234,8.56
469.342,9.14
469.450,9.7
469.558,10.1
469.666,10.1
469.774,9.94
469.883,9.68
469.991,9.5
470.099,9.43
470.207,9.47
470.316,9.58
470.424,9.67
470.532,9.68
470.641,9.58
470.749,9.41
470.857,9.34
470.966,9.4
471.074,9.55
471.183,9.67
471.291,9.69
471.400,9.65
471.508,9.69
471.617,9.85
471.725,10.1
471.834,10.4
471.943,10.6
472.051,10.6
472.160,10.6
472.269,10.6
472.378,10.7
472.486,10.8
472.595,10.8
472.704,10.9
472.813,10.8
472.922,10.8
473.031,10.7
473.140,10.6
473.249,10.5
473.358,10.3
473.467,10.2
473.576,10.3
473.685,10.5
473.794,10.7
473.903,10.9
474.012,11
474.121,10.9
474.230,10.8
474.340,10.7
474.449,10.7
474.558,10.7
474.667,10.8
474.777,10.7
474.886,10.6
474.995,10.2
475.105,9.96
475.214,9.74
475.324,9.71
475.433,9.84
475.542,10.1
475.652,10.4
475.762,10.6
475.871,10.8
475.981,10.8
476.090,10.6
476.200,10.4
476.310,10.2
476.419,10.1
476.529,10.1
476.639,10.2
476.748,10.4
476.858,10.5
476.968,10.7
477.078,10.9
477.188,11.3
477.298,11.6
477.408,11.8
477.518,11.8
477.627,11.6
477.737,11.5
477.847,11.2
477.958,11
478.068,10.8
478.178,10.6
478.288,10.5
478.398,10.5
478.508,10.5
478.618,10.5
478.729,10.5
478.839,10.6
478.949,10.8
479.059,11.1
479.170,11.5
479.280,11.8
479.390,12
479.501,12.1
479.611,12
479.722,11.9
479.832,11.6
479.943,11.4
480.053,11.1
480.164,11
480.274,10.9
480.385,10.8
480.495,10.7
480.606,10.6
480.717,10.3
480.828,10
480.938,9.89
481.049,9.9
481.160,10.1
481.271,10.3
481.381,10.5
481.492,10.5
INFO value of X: 0.69 nm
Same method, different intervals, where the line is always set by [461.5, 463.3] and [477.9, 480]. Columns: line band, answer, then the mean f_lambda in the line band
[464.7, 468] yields 0.33 nm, 10.1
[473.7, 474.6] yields 0.03 nm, 10.8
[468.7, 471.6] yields 0.48 nm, 9.34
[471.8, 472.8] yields 0.05 nm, 10.7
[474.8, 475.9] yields 0.10 nm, 10.2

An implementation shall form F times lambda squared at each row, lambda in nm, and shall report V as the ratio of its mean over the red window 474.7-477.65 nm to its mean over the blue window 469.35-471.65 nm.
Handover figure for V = 1.12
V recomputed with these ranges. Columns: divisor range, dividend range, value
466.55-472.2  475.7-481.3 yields 1.15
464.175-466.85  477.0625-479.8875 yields 1.23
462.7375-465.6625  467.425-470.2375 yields 0.96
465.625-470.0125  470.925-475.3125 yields 1.09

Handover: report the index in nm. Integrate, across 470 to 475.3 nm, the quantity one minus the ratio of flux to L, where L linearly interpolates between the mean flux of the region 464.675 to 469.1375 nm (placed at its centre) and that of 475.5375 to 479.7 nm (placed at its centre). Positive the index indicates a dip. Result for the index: 0.10 nm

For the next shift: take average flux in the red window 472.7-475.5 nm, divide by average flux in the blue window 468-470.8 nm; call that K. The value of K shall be 1.1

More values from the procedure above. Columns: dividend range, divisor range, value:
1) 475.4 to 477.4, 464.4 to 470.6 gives 1.08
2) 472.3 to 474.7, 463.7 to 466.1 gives 1.08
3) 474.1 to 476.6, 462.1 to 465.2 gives 1.00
